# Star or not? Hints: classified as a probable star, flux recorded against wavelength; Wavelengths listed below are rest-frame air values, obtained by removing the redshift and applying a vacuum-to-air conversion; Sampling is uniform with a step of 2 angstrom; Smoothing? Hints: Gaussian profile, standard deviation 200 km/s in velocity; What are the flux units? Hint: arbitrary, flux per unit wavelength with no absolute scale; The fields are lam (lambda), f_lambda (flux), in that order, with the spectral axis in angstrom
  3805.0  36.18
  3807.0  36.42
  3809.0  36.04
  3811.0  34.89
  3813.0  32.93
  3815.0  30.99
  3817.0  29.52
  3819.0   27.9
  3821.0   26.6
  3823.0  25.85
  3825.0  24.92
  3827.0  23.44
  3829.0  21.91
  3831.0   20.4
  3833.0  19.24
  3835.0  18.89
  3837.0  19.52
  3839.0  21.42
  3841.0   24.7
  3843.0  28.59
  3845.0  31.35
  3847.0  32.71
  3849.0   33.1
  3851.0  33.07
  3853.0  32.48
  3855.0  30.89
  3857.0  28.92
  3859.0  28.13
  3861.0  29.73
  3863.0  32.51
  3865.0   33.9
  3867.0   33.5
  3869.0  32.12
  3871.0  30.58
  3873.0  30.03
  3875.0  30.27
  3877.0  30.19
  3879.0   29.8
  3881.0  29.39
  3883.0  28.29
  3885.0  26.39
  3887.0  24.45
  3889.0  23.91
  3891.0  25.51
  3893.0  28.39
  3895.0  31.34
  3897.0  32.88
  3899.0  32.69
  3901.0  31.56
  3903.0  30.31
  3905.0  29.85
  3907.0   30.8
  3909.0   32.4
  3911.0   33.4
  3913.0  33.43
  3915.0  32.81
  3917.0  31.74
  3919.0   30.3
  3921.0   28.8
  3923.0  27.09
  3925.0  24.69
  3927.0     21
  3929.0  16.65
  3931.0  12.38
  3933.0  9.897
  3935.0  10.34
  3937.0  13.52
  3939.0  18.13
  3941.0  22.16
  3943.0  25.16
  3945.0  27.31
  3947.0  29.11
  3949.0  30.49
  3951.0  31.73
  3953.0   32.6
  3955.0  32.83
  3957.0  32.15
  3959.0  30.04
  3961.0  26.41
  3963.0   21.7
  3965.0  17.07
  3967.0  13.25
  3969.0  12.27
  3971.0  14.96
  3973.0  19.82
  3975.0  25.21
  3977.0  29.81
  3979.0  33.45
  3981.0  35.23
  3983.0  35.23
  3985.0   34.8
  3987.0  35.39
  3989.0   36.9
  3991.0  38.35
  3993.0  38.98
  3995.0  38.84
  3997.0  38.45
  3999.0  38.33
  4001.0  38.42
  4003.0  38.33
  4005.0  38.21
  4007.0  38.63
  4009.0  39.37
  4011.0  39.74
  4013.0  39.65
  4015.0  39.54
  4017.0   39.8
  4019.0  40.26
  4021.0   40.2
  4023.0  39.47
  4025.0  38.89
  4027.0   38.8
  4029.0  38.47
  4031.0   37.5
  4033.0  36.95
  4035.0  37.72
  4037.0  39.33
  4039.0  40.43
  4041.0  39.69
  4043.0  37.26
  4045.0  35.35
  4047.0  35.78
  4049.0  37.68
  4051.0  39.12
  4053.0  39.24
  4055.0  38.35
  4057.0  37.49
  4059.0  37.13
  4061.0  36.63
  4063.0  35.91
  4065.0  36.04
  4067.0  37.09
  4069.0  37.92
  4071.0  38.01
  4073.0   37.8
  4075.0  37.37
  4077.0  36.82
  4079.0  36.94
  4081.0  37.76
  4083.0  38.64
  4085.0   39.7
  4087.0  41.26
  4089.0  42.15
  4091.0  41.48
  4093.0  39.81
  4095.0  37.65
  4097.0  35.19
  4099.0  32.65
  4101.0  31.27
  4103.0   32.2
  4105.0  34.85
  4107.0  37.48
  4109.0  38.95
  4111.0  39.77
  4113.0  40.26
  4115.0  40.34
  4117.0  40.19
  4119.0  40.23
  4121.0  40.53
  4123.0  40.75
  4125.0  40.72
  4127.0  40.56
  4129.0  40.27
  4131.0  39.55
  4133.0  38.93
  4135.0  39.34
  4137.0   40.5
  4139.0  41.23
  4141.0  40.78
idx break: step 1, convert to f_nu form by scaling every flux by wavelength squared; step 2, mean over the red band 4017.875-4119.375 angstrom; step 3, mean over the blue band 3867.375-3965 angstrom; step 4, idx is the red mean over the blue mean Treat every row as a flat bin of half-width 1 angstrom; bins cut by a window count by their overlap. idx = 1.51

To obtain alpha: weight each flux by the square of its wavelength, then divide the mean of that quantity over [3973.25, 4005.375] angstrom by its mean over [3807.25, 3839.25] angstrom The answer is 1.47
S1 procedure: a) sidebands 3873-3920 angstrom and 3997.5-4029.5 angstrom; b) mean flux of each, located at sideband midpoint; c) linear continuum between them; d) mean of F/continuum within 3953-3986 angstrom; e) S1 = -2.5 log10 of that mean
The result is 0.34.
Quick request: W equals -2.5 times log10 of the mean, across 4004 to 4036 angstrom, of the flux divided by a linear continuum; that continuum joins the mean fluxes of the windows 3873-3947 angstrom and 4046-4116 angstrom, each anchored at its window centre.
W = -0.16 mag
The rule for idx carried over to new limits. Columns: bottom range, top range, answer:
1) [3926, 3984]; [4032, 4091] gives 1.71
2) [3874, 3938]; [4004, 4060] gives 1.54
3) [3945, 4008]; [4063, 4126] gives 1.31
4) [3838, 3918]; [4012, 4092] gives 1.39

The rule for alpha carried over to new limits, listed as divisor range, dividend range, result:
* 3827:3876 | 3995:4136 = 1.52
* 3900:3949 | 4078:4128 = 1.67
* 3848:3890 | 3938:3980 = 0.87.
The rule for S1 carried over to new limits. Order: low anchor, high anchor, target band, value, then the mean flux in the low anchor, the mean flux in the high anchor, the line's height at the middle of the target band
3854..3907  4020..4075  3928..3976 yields 0.46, 29.8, 37.9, 33.3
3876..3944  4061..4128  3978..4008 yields -0.18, 26.2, 38.1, 31.5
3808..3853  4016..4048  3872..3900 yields 0.06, 27.3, 38.5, 30.4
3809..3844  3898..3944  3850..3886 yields -0.20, 25.7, 25.2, 25.5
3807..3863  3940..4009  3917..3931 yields 0.21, 27.9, 30.5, 29.6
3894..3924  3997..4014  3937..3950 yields 0.36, 31.3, 38.8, 34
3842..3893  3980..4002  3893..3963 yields 0.23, 30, 37.2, 33.5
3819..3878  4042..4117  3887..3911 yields 0.01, 27.9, 37.6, 30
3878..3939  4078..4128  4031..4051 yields -0.10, 26.3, 38.5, 34.6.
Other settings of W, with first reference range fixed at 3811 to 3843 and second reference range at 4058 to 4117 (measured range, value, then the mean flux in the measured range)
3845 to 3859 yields -0.20 mag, 31.6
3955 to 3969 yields 0.33 mag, 23.3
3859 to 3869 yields -0.19 mag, 32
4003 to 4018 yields -0.16 mag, 39.2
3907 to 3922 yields -0.09 mag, 31.8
